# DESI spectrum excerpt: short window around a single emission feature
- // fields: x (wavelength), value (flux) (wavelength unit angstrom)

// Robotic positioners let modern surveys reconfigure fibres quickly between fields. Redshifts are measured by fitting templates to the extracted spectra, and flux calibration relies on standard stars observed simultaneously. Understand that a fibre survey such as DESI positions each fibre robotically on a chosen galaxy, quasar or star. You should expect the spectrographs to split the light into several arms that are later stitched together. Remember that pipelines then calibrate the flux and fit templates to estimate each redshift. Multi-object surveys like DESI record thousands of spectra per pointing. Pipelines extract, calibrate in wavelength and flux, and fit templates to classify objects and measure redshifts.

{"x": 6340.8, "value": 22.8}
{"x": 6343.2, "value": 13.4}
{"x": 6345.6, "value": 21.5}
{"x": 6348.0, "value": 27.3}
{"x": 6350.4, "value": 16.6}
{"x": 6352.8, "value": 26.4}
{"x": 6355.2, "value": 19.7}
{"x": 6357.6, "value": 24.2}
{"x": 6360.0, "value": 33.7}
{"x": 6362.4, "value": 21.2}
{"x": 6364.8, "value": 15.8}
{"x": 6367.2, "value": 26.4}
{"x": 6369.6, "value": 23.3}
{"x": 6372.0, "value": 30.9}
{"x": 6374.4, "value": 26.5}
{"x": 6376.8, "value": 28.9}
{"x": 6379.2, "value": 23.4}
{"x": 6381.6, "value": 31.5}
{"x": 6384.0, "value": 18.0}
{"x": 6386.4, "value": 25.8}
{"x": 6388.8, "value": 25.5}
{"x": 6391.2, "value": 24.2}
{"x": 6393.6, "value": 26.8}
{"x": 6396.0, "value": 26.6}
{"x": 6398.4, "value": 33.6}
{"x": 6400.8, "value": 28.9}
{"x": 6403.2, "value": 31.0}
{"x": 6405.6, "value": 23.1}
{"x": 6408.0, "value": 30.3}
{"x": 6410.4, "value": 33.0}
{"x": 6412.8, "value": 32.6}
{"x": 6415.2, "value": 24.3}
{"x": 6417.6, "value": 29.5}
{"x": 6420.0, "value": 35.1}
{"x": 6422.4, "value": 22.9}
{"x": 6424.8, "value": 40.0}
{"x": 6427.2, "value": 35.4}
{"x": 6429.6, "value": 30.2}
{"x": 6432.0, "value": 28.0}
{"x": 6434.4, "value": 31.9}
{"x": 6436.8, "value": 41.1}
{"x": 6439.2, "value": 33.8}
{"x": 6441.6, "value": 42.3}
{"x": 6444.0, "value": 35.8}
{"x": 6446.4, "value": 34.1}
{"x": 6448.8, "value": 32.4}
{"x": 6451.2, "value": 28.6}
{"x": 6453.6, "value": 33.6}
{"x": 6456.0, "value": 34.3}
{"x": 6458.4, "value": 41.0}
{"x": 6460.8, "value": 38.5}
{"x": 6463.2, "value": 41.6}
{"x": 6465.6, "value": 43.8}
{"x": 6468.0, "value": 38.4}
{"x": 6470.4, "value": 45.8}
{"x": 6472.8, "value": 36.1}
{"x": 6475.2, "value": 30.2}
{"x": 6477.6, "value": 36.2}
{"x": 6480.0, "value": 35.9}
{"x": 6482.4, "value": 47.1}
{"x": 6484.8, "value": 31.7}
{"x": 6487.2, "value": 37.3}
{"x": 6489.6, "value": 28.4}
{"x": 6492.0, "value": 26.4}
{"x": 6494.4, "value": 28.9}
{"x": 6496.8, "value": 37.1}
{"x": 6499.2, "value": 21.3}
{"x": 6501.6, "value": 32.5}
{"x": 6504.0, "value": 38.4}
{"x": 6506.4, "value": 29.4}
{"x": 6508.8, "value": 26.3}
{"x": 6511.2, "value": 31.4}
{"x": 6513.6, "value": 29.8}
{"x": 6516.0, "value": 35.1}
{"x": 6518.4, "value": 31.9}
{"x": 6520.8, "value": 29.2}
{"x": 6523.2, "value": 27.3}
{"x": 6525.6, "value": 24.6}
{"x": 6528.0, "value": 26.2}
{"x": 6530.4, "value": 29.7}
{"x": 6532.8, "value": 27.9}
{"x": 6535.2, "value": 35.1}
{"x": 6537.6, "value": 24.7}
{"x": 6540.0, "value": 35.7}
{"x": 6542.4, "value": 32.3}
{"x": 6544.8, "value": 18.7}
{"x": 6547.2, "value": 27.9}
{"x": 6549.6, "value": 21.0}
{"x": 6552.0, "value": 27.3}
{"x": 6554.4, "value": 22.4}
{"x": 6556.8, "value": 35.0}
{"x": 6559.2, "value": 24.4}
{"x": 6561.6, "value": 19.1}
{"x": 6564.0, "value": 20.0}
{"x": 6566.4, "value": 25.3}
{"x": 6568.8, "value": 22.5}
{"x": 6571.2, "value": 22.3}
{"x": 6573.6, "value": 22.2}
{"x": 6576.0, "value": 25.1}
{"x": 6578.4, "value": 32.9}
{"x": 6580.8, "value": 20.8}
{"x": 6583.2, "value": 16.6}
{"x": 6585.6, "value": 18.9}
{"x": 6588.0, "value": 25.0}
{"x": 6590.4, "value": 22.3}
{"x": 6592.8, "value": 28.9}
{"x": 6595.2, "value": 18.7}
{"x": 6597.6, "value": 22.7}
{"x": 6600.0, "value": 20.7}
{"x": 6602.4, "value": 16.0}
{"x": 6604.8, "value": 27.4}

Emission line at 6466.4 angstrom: Mg II 2798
